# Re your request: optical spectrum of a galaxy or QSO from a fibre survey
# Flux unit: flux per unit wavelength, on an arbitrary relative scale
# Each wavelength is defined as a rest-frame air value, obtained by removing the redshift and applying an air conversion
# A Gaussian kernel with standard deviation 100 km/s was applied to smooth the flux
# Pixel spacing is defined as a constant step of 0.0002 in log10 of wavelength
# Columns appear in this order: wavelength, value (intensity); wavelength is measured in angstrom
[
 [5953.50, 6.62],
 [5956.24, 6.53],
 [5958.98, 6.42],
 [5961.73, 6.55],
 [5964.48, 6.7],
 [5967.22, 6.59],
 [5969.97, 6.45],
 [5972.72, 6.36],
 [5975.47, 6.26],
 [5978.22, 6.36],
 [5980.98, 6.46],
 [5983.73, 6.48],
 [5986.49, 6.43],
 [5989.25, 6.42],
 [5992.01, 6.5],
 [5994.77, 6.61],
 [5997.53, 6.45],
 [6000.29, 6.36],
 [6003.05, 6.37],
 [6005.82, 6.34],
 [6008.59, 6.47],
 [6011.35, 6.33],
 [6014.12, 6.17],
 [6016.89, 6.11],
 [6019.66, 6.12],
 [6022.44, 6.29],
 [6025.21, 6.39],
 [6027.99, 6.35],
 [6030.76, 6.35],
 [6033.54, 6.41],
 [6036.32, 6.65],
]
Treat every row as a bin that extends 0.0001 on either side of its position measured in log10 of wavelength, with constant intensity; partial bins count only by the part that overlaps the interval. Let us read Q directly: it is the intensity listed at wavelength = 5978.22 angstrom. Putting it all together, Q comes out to 6.36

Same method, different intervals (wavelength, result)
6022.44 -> 6.29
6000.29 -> 6.36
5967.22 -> 6.59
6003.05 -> 6.37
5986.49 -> 6.43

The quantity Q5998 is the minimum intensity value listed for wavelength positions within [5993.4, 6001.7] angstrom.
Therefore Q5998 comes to 6.36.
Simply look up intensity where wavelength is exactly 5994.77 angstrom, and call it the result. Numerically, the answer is 6.61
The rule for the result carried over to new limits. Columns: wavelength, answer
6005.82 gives 6.34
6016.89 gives 6.11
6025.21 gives 6.39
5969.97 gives 6.45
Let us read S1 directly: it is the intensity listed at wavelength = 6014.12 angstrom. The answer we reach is 6.17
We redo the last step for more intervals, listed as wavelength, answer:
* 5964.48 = 6.7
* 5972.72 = 6.36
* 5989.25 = 6.42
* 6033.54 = 6.41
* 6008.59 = 6.47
